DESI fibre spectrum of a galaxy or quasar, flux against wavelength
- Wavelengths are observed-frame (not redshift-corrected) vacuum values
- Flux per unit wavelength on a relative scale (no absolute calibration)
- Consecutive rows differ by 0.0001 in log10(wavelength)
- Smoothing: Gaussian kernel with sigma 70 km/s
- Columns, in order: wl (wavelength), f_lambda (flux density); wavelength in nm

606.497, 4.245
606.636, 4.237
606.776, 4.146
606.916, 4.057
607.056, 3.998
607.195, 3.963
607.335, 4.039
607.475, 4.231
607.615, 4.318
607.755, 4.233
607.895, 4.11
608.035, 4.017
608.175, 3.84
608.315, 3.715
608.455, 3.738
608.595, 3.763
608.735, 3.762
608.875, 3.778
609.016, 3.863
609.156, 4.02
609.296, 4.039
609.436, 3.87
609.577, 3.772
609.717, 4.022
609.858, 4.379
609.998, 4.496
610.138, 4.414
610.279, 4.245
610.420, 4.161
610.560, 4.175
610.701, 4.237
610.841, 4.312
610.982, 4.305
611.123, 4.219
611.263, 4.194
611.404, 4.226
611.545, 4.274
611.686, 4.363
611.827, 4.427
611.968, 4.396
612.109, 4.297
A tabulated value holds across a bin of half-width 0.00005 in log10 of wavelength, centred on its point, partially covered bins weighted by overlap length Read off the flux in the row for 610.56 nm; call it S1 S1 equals 4.175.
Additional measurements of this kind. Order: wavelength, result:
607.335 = 4.039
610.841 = 4.312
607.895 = 4.11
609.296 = 4.039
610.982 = 4.305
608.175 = 3.84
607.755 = 4.233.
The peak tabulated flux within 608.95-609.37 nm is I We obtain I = 4.039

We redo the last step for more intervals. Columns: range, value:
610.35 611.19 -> 4.312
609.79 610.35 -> 4.496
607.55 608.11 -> 4.318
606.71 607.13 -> 4.146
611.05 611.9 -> 4.427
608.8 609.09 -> 3.863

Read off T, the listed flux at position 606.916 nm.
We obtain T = 4.057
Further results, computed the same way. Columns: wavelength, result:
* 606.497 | 4.245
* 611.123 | 4.219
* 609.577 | 3.772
